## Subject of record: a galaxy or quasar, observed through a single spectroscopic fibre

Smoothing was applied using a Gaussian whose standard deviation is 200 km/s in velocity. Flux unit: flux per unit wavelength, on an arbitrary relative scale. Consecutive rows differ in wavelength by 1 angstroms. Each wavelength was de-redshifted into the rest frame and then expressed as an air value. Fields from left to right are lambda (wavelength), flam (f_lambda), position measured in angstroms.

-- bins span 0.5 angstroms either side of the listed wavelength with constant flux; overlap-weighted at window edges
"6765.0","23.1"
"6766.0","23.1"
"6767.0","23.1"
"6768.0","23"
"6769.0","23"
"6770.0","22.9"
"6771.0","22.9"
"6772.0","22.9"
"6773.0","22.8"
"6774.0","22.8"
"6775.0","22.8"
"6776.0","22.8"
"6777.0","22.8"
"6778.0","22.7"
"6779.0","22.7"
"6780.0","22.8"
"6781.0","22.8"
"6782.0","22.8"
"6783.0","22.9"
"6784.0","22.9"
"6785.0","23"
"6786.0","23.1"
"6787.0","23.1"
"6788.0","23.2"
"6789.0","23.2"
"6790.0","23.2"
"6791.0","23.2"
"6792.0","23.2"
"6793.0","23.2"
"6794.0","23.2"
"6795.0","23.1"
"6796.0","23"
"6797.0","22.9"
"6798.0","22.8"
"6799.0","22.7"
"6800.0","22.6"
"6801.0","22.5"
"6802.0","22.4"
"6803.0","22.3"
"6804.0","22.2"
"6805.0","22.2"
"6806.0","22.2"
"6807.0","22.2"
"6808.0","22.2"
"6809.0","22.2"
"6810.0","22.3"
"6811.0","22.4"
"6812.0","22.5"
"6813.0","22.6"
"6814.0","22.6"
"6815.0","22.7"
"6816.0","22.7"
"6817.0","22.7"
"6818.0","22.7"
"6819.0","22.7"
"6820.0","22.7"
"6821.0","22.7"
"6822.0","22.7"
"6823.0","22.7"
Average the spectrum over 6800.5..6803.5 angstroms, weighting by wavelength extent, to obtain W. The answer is 22.4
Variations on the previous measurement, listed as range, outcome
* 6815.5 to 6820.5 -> 22.7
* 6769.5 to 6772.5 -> 22.9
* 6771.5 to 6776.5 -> 22.8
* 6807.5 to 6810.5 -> 22.2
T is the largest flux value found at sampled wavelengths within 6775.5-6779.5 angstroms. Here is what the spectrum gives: 22.8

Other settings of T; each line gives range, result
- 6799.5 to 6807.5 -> 22.6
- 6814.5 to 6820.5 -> 22.7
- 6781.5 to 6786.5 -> 23.1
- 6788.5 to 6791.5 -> 23.2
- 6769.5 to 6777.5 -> 22.9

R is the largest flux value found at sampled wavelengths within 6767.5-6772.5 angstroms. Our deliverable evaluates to 23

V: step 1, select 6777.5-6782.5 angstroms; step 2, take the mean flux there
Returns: 22.8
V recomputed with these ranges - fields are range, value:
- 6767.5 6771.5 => 22.9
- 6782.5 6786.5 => 23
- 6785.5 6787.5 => 23.1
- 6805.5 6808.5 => 22.2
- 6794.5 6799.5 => 22.9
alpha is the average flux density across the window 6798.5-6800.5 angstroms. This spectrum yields 22.6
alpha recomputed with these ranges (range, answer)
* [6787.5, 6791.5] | 23.2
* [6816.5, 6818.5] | 22.7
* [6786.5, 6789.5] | 23.2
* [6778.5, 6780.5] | 22.8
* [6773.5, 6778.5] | 22.8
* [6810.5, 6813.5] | 22.5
